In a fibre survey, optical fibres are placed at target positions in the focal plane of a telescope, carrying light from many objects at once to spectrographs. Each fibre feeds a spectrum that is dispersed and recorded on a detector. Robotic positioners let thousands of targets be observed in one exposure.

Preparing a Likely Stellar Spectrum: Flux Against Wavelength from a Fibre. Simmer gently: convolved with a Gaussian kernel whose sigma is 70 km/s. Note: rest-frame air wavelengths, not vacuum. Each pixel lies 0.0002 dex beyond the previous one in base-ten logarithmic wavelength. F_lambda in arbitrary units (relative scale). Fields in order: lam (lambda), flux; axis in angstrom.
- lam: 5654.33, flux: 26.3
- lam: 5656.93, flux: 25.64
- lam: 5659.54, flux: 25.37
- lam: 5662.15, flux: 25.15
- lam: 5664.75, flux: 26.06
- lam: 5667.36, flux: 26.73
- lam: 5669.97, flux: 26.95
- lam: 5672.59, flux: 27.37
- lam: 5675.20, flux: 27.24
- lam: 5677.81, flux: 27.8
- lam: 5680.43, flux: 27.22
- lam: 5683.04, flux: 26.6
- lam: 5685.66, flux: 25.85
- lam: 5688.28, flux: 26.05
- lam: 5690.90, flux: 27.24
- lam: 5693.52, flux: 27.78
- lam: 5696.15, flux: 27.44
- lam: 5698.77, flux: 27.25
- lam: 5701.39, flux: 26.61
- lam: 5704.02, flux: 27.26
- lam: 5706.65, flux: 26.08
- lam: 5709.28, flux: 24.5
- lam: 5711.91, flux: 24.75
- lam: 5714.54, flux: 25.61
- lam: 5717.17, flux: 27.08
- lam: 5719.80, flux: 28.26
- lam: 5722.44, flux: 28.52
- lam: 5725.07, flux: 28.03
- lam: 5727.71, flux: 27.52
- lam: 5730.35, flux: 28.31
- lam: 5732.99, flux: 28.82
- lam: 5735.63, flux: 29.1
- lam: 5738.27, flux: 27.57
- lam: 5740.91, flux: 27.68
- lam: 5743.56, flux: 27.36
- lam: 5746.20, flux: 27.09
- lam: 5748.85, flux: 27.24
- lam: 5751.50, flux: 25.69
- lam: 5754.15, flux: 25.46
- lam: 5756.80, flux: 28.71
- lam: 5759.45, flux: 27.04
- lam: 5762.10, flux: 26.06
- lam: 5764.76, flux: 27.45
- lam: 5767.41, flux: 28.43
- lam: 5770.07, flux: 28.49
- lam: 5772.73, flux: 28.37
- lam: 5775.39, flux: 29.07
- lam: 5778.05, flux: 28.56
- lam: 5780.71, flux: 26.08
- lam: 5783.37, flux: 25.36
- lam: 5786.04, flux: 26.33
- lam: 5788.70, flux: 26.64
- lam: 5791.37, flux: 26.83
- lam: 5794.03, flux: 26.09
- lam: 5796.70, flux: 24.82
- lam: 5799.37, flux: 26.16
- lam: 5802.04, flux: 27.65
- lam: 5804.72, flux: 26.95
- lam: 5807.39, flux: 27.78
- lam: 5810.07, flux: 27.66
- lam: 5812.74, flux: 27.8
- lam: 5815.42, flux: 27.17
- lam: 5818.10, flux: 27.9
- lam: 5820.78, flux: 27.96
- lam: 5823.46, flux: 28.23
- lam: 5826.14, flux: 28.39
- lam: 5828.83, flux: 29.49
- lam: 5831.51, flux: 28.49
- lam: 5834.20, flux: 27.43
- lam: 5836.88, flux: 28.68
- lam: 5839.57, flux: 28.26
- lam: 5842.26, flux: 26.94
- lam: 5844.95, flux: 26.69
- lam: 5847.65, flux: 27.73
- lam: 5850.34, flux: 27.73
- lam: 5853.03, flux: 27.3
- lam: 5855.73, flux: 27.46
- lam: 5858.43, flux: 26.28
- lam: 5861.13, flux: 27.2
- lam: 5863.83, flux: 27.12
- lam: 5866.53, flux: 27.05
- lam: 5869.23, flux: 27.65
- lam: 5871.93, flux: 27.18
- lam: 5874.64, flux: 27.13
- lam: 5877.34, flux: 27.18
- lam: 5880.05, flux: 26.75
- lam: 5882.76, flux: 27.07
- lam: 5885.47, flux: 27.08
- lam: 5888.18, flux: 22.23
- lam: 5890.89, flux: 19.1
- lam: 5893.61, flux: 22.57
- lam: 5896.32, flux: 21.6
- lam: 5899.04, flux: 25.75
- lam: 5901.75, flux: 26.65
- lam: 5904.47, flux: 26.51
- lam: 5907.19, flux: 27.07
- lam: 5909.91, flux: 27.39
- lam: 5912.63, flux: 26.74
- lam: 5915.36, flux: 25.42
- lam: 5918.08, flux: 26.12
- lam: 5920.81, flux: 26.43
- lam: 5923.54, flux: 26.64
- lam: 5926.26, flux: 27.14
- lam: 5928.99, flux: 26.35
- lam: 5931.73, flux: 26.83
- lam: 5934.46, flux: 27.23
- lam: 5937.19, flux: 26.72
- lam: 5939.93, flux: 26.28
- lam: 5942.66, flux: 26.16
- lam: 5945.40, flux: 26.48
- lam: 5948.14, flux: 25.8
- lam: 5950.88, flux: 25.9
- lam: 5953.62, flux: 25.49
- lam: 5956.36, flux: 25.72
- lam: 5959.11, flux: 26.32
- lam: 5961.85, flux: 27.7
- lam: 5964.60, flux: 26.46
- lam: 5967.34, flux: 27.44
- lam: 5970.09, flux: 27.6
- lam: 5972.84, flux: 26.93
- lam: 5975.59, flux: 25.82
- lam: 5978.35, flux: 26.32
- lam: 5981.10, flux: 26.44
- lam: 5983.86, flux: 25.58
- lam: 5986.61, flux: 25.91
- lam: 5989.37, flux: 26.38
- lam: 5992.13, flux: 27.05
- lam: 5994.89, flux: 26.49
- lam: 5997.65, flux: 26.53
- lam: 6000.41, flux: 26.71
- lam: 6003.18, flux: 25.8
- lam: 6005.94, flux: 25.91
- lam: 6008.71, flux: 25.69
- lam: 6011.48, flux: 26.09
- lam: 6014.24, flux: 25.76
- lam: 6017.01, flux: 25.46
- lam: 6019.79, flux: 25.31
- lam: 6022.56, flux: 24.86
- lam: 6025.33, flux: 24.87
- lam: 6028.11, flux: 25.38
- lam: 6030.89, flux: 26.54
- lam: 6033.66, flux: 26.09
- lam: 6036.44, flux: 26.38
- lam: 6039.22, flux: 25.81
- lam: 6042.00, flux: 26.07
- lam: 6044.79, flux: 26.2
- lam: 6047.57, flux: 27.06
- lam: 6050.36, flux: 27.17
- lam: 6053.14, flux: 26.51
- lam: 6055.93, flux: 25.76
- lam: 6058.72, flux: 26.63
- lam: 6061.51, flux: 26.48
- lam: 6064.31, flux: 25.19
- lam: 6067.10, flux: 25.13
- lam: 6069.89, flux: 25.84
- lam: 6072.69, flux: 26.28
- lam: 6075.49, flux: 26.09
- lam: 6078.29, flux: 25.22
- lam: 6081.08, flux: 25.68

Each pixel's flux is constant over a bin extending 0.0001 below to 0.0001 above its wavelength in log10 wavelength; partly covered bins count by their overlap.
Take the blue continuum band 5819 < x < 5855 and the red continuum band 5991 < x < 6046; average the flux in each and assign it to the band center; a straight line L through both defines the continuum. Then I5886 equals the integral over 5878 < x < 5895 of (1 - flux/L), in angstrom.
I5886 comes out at 2.0 angstrom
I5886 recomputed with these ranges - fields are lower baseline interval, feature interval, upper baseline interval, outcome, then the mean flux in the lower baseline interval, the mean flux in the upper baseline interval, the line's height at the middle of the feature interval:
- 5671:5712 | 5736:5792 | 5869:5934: -1.7 angstrom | 26.7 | 25.8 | 26.4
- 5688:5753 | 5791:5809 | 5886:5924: -0.3 angstrom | 27.2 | 25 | 26.2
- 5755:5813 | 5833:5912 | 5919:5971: 1.4 angstrom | 27.2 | 26.5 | 26.8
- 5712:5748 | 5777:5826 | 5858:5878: 0.7 angstrom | 27.7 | 27.1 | 27.4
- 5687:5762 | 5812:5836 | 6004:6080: -1.2 angstrom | 27.1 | 25.9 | 26.7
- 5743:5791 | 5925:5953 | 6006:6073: -0.1 angstrom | 27.2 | 25.9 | 26.4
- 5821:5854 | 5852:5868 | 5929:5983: 0.4 angstrom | 28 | 26.5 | 27.7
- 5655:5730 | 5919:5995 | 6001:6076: -1.0 angstrom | 26.7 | 25.9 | 26.1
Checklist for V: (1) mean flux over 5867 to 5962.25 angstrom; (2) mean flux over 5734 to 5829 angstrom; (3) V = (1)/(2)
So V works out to 0.95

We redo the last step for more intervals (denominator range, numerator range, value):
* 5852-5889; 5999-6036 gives 0.96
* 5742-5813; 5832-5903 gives 0.97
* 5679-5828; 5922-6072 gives 0.96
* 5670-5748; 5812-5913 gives 0.98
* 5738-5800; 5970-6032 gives 0.96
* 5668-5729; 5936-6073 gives 0.97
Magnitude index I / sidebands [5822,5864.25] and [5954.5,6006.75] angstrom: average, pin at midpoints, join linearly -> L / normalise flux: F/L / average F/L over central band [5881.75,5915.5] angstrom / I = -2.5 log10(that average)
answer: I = 0.09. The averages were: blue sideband 27.7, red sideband 26.5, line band 25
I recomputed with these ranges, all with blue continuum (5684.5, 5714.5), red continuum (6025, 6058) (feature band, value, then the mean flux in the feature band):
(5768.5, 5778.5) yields -0.09 mag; 28.6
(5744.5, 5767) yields -0.02 mag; 26.9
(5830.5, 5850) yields -0.06 mag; 27.7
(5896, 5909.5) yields 0.01 mag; 26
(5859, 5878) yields -0.04 mag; 27.2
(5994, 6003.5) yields -0.01 mag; 26.4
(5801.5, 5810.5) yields -0.05 mag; 27.5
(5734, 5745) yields -0.06 mag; 28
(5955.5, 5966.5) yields -0.02 mag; 26.6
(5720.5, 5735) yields -0.08 mag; 28.3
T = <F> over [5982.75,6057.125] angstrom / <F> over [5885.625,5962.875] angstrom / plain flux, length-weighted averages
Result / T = 1.0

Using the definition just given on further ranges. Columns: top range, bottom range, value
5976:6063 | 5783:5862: 0.95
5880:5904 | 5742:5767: 0.90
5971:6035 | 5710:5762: 0.95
